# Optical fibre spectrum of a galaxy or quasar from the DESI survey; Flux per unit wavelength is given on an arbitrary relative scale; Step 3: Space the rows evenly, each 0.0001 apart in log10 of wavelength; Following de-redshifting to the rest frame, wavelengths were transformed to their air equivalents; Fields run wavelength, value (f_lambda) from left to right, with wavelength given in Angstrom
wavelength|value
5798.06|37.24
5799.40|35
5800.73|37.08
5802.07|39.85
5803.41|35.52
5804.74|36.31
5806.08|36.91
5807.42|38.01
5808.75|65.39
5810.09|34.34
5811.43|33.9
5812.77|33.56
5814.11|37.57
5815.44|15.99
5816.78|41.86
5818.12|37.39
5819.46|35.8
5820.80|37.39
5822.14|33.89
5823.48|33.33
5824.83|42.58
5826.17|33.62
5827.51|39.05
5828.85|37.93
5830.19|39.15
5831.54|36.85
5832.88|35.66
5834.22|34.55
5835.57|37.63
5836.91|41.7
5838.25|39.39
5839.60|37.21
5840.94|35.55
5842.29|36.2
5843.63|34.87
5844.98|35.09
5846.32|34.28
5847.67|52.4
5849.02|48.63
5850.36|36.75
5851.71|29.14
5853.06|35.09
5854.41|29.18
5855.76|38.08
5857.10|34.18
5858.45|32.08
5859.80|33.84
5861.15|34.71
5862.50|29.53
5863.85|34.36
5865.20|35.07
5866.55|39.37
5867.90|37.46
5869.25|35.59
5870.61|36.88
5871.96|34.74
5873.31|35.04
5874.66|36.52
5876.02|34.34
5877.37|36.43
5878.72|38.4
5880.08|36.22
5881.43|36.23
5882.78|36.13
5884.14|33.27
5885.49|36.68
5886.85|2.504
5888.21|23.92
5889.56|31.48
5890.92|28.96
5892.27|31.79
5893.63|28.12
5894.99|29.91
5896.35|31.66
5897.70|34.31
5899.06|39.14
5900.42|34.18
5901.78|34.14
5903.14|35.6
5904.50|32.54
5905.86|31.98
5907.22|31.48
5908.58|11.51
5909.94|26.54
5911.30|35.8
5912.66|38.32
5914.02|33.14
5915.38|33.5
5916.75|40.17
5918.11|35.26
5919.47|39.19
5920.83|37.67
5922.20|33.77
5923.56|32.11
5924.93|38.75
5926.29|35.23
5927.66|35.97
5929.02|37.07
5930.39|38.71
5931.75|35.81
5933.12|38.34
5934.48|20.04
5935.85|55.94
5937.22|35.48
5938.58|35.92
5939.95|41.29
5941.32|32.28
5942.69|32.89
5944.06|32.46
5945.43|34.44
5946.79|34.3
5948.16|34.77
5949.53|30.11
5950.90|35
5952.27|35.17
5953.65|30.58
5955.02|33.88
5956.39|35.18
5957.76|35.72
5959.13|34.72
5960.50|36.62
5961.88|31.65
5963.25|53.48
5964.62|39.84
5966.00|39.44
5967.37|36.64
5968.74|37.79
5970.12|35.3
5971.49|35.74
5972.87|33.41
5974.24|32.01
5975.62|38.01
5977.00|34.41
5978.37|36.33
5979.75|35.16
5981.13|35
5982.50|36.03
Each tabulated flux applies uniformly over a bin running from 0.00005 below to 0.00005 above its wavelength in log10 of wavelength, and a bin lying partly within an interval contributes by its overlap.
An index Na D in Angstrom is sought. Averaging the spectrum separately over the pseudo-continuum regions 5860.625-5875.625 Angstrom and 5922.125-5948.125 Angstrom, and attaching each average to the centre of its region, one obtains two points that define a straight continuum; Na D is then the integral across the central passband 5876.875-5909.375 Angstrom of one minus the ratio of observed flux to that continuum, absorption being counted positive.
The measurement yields 4.1 Angstrom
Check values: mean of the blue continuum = 35.4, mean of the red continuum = 35.9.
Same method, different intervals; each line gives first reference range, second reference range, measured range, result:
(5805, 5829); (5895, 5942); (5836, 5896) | 2.5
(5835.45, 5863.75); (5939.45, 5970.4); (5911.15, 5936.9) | -0.4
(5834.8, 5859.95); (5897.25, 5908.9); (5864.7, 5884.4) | -0.9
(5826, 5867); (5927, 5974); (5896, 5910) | 1.9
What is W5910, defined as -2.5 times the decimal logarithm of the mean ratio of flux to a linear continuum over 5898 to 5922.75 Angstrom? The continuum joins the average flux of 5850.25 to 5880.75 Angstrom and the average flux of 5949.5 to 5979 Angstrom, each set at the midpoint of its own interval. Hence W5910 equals 0.06 mag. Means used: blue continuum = 34.9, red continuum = 36.1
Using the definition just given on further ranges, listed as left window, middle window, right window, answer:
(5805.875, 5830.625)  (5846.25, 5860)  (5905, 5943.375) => -0.01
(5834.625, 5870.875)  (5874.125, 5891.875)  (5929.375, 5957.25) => 0.14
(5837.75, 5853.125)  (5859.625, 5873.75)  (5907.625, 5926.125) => 0.04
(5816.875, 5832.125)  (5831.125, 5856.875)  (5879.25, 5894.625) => -0.07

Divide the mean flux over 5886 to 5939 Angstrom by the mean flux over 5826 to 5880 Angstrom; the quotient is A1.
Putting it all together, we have 0.91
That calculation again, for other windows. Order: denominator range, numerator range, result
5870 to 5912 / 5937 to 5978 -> 1.12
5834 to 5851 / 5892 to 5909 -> 0.81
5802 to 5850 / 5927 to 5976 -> 0.95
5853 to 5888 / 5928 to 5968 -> 1.07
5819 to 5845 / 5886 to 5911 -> 0.79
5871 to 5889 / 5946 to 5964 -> 1.10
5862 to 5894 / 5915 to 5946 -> 1.10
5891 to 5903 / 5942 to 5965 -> 1.07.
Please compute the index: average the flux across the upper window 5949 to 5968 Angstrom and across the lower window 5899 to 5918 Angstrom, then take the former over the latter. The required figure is 1.12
